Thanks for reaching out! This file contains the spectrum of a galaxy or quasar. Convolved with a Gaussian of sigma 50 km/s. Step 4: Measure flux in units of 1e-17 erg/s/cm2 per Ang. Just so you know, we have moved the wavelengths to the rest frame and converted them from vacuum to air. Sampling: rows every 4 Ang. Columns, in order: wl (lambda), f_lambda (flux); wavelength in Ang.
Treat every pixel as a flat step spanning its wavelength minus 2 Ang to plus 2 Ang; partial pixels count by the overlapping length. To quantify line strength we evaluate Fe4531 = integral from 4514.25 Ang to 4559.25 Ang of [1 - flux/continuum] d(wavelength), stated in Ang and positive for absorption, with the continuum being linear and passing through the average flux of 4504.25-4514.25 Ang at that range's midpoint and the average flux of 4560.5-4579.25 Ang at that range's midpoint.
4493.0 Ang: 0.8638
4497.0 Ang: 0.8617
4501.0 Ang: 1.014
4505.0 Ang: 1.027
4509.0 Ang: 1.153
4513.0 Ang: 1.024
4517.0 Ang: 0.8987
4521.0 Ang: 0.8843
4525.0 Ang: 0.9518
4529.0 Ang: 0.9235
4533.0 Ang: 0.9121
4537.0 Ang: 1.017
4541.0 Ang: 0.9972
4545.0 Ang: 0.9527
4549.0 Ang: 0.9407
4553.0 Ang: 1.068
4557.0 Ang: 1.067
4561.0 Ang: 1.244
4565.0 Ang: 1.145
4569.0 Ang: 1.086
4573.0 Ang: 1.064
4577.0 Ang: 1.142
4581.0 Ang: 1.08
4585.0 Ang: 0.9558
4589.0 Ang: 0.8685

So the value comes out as 5.42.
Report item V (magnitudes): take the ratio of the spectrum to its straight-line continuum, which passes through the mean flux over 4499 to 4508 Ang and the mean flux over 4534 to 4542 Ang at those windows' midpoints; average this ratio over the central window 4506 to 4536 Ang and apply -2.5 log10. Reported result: 0.05 mag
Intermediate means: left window 1.04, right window 0.996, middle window 0.968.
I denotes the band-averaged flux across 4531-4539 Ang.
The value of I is 0.965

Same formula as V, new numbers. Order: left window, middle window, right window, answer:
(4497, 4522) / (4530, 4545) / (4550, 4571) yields 0.10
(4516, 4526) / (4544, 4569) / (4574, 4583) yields -0.05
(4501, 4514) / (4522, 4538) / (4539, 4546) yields 0.07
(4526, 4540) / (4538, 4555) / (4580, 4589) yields -0.03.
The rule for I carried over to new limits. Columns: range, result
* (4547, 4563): 1.08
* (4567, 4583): 1.09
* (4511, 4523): 0.936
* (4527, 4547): 0.961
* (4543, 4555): 0.987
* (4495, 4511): 1.01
